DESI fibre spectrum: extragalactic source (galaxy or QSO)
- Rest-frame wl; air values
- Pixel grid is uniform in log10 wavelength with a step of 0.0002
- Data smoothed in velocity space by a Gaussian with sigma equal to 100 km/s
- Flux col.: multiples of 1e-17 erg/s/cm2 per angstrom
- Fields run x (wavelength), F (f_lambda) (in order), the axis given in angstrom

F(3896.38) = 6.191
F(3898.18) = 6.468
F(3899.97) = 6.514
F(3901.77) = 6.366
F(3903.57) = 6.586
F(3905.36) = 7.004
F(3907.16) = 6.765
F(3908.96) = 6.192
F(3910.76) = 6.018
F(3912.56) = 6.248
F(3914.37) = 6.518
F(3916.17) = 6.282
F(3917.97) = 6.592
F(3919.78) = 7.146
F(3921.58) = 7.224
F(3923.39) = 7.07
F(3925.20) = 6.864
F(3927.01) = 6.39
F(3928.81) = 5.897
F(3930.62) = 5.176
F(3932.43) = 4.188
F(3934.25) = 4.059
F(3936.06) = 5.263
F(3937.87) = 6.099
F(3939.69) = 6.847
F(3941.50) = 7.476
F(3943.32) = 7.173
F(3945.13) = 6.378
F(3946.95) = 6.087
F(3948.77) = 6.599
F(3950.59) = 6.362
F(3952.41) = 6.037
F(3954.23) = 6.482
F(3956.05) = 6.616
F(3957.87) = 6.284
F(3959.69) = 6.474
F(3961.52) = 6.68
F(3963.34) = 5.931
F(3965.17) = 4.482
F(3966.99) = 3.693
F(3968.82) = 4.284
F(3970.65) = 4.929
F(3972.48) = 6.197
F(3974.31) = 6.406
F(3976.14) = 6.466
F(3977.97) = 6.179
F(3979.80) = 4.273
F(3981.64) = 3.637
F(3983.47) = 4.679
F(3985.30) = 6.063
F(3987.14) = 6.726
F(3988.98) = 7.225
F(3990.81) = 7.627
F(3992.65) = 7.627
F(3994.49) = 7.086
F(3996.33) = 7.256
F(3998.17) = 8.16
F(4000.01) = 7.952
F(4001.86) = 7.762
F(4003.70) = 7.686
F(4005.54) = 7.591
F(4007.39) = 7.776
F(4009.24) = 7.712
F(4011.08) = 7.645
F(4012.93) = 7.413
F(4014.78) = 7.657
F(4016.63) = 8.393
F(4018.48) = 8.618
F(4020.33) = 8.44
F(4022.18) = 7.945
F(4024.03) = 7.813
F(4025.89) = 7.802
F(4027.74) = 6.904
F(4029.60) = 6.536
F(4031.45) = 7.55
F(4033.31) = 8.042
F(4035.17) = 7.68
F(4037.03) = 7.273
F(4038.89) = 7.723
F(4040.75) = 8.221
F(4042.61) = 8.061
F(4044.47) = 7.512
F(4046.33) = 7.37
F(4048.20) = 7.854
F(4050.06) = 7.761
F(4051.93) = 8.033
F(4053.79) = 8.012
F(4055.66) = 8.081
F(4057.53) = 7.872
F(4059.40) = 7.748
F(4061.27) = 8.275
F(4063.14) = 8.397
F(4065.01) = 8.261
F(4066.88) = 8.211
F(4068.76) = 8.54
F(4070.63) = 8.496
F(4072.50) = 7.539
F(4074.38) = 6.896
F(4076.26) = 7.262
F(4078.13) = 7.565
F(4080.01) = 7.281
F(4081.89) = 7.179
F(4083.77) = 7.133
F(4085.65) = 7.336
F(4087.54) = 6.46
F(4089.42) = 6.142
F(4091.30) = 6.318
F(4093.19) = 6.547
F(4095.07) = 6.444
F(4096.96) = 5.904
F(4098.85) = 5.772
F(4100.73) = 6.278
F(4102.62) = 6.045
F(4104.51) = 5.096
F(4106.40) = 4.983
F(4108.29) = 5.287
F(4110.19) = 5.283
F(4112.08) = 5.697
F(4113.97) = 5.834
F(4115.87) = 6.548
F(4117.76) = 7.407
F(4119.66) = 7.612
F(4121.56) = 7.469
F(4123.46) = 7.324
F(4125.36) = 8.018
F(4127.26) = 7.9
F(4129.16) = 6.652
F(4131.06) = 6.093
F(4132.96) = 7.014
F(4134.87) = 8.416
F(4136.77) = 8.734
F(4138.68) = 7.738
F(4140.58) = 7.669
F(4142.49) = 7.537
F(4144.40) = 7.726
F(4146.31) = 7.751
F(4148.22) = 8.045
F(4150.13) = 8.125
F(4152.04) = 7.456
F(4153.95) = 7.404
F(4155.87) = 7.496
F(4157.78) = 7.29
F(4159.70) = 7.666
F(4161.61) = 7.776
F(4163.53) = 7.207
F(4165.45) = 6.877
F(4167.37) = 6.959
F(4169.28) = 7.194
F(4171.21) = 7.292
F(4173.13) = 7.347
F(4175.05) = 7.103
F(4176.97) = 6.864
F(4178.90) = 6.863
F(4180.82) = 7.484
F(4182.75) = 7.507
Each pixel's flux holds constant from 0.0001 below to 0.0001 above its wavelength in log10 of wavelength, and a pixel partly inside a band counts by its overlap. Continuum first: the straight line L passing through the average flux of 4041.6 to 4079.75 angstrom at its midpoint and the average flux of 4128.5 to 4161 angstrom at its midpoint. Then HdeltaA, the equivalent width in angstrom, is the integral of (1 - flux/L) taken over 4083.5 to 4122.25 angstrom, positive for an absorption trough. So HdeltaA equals 7.5 angstrom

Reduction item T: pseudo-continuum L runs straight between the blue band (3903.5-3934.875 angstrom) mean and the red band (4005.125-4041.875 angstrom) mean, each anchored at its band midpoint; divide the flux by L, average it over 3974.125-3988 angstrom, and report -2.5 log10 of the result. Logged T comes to 0.28 mag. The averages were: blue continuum 6.24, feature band 5.5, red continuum 7.74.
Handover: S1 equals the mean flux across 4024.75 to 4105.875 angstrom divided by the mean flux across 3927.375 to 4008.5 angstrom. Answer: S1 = 1.17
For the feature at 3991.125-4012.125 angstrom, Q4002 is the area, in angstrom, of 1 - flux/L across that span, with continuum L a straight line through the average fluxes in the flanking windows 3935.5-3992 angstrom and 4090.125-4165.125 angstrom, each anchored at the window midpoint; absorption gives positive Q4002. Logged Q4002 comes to -4.8 angstrom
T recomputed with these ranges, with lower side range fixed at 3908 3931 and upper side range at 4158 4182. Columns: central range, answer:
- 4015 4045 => -0.15 mag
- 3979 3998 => 0.06 mag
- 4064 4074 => -0.18 mag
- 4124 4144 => -0.07 mag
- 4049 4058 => -0.16 mag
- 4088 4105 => 0.15 mag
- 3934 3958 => 0.04 mag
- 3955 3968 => 0.15 mag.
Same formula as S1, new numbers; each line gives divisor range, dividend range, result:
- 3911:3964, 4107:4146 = 1.13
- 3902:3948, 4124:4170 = 1.19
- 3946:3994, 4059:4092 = 1.26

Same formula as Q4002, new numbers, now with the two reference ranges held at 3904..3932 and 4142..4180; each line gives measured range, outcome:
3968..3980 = 1.9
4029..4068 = -5.0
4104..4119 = 2.9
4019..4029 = -1.3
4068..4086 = -1.1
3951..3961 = 0.3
